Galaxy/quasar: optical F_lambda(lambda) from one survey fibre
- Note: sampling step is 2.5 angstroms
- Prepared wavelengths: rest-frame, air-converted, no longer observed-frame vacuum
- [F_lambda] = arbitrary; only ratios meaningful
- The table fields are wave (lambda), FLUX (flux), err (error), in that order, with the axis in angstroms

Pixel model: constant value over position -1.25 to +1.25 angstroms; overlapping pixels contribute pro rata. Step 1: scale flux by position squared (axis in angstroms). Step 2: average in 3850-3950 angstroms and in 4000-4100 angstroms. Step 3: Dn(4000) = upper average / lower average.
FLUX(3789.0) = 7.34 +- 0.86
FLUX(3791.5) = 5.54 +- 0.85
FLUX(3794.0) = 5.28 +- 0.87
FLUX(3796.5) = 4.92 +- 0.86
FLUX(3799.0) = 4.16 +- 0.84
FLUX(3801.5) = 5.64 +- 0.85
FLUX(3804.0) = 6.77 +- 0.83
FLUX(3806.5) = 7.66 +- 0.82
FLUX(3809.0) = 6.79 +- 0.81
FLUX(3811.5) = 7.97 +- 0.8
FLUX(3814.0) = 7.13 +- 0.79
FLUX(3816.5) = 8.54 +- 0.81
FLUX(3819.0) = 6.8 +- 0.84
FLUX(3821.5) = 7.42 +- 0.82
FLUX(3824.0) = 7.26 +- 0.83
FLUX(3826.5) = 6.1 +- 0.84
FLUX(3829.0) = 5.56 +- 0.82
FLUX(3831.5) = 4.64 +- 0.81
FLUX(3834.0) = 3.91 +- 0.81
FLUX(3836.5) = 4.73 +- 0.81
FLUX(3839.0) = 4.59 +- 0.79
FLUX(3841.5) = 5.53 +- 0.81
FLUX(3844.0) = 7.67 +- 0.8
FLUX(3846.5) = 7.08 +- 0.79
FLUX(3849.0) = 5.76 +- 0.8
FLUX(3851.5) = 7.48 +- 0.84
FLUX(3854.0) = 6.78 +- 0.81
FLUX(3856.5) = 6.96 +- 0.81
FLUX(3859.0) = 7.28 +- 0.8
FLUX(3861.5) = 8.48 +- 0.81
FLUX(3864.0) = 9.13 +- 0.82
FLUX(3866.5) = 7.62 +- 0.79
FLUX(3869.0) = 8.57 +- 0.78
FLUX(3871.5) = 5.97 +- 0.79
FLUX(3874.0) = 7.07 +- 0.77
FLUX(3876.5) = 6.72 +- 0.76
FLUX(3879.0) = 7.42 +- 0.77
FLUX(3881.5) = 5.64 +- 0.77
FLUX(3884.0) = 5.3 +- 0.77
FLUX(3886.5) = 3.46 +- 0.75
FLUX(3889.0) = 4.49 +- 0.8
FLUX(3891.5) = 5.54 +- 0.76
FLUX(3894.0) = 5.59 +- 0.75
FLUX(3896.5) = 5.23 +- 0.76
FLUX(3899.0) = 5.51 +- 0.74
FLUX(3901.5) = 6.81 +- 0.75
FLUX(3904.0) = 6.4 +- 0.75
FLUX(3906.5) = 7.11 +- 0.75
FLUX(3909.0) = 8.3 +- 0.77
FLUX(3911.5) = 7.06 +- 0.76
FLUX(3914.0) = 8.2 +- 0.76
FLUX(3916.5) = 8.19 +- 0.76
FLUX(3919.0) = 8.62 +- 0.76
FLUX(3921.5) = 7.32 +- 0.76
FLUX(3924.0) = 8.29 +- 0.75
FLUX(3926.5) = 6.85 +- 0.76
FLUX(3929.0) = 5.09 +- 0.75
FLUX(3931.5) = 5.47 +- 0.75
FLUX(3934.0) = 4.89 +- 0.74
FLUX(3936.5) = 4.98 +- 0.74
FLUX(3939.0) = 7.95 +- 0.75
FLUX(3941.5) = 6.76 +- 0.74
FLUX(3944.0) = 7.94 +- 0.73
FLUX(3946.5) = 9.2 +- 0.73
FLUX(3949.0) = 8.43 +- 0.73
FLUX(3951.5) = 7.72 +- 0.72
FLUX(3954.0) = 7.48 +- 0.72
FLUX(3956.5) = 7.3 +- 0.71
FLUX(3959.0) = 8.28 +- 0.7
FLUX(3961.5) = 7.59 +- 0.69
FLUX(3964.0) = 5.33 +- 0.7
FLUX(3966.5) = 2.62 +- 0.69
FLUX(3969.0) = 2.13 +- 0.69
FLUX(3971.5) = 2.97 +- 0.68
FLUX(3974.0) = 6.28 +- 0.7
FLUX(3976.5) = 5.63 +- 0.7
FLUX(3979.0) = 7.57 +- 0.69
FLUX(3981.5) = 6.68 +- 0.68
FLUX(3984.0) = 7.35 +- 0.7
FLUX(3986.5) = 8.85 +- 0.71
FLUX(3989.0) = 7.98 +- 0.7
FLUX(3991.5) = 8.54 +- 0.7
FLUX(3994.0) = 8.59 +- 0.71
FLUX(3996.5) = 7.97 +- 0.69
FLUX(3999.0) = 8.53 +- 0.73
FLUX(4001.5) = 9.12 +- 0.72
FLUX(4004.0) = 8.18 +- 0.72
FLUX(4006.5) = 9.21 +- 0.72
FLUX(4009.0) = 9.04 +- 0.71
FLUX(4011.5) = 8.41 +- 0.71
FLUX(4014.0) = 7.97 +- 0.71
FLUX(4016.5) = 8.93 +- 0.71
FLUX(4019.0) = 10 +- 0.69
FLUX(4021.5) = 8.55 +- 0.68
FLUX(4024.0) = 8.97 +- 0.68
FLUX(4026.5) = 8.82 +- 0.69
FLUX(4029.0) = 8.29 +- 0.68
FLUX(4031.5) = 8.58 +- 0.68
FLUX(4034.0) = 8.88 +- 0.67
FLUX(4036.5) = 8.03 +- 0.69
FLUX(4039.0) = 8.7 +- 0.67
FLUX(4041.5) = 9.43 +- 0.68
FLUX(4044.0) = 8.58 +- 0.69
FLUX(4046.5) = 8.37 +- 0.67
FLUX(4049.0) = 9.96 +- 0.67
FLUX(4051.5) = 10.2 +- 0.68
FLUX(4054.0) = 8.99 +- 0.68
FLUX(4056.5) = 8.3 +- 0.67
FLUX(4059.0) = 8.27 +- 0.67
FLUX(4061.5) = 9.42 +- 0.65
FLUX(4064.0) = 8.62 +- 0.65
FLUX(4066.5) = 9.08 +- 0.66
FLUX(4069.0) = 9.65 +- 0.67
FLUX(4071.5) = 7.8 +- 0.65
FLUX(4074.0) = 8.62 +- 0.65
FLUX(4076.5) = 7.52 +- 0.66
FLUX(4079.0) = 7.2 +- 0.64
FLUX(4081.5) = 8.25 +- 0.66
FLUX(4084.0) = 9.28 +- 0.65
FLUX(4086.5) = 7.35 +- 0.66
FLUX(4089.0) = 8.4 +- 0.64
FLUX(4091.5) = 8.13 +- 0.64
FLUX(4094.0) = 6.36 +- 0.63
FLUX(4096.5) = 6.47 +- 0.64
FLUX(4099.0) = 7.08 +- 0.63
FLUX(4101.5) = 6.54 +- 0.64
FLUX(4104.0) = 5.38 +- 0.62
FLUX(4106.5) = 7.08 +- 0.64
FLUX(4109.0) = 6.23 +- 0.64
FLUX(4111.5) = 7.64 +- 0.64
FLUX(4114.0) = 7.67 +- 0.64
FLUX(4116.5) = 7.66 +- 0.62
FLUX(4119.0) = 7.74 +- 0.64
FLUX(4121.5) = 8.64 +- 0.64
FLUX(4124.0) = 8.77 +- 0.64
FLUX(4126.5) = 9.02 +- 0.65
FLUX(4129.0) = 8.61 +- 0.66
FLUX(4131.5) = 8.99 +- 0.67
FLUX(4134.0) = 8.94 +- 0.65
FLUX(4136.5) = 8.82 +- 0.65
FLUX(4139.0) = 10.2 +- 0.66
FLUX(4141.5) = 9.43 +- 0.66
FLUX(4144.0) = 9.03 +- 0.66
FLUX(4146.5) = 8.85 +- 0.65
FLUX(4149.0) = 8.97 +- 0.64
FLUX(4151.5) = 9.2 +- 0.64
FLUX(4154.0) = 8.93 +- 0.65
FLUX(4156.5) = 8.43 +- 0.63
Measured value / 1.34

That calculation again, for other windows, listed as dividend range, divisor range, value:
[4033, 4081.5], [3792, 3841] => 1.62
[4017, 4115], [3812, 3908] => 1.42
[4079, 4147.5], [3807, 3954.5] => 1.34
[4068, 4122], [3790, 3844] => 1.43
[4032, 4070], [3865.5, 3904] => 1.61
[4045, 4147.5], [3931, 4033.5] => 1.17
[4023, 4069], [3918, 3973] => 1.44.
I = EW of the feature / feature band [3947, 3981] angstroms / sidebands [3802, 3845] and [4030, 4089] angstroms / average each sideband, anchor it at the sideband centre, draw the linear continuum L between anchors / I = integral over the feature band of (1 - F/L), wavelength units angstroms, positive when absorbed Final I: 6.77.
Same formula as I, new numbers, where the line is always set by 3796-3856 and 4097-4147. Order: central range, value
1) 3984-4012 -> -4.55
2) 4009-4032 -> -3.92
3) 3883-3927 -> 1.46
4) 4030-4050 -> -3.17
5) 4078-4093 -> -0.43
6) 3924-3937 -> 2.21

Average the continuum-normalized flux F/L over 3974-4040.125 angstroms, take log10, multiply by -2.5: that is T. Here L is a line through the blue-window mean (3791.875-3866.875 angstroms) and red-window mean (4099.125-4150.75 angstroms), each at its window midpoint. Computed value -0.11 mag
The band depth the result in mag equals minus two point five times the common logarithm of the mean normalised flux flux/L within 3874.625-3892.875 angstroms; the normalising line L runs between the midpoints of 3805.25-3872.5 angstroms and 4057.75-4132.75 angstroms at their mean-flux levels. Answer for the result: 0.25 mag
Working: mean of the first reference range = 6.8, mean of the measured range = 5.56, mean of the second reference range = 7.92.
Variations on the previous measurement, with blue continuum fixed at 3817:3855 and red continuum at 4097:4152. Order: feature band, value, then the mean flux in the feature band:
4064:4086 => -0.08 mag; 8.4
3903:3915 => -0.12 mag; 7.42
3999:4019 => -0.19 mag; 8.77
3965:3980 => 0.50 mag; 4.5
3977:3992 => -0.07 mag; 7.68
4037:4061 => -0.17 mag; 8.96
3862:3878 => -0.19 mag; 7.56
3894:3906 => 0.10 mag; 6.02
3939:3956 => -0.14 mag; 7.9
